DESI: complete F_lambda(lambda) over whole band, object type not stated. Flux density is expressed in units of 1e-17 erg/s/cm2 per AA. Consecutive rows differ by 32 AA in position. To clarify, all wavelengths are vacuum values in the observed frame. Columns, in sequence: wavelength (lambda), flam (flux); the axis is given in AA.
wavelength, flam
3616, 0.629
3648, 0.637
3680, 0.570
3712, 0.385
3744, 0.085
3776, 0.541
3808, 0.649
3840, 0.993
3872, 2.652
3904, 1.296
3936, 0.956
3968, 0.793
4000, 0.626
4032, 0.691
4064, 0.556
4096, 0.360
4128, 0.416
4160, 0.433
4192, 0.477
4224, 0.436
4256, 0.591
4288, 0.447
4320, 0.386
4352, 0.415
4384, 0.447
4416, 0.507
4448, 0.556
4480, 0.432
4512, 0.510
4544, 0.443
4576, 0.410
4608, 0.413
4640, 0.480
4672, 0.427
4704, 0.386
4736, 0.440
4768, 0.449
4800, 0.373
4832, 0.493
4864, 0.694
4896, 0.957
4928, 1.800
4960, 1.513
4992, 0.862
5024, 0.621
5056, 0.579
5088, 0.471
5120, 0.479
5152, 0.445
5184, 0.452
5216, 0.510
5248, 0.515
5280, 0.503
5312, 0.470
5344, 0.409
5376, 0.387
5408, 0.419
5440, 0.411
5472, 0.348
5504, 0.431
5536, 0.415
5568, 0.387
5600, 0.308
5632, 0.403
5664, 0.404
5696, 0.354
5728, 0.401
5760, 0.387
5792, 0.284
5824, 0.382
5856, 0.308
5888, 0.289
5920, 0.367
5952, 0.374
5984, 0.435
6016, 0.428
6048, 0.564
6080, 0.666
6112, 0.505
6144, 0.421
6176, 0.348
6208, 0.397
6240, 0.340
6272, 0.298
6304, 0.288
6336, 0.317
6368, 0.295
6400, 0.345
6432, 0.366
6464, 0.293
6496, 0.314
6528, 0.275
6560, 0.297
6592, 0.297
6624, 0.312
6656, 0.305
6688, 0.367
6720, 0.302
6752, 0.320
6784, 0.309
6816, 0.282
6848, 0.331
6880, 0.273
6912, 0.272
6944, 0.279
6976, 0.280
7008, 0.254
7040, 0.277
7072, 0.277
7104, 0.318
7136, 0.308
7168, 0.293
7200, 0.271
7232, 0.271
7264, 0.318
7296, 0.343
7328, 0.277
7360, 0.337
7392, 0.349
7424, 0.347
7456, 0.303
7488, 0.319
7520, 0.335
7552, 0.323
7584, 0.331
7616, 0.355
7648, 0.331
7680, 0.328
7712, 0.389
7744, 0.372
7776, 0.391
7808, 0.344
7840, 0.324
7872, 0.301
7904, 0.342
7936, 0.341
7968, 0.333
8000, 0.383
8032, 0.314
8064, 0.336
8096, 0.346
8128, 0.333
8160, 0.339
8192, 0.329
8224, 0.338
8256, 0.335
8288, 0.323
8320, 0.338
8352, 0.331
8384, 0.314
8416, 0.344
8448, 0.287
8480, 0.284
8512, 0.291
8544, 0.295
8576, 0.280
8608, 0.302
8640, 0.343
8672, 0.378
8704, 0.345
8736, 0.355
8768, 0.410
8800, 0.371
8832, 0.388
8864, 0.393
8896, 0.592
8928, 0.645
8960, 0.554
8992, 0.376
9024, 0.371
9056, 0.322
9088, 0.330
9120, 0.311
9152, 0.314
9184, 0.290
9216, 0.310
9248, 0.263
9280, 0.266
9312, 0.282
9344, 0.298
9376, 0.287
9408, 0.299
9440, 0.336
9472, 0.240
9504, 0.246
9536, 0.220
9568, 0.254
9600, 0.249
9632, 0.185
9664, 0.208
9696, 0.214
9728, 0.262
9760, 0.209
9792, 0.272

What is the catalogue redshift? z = 2.19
